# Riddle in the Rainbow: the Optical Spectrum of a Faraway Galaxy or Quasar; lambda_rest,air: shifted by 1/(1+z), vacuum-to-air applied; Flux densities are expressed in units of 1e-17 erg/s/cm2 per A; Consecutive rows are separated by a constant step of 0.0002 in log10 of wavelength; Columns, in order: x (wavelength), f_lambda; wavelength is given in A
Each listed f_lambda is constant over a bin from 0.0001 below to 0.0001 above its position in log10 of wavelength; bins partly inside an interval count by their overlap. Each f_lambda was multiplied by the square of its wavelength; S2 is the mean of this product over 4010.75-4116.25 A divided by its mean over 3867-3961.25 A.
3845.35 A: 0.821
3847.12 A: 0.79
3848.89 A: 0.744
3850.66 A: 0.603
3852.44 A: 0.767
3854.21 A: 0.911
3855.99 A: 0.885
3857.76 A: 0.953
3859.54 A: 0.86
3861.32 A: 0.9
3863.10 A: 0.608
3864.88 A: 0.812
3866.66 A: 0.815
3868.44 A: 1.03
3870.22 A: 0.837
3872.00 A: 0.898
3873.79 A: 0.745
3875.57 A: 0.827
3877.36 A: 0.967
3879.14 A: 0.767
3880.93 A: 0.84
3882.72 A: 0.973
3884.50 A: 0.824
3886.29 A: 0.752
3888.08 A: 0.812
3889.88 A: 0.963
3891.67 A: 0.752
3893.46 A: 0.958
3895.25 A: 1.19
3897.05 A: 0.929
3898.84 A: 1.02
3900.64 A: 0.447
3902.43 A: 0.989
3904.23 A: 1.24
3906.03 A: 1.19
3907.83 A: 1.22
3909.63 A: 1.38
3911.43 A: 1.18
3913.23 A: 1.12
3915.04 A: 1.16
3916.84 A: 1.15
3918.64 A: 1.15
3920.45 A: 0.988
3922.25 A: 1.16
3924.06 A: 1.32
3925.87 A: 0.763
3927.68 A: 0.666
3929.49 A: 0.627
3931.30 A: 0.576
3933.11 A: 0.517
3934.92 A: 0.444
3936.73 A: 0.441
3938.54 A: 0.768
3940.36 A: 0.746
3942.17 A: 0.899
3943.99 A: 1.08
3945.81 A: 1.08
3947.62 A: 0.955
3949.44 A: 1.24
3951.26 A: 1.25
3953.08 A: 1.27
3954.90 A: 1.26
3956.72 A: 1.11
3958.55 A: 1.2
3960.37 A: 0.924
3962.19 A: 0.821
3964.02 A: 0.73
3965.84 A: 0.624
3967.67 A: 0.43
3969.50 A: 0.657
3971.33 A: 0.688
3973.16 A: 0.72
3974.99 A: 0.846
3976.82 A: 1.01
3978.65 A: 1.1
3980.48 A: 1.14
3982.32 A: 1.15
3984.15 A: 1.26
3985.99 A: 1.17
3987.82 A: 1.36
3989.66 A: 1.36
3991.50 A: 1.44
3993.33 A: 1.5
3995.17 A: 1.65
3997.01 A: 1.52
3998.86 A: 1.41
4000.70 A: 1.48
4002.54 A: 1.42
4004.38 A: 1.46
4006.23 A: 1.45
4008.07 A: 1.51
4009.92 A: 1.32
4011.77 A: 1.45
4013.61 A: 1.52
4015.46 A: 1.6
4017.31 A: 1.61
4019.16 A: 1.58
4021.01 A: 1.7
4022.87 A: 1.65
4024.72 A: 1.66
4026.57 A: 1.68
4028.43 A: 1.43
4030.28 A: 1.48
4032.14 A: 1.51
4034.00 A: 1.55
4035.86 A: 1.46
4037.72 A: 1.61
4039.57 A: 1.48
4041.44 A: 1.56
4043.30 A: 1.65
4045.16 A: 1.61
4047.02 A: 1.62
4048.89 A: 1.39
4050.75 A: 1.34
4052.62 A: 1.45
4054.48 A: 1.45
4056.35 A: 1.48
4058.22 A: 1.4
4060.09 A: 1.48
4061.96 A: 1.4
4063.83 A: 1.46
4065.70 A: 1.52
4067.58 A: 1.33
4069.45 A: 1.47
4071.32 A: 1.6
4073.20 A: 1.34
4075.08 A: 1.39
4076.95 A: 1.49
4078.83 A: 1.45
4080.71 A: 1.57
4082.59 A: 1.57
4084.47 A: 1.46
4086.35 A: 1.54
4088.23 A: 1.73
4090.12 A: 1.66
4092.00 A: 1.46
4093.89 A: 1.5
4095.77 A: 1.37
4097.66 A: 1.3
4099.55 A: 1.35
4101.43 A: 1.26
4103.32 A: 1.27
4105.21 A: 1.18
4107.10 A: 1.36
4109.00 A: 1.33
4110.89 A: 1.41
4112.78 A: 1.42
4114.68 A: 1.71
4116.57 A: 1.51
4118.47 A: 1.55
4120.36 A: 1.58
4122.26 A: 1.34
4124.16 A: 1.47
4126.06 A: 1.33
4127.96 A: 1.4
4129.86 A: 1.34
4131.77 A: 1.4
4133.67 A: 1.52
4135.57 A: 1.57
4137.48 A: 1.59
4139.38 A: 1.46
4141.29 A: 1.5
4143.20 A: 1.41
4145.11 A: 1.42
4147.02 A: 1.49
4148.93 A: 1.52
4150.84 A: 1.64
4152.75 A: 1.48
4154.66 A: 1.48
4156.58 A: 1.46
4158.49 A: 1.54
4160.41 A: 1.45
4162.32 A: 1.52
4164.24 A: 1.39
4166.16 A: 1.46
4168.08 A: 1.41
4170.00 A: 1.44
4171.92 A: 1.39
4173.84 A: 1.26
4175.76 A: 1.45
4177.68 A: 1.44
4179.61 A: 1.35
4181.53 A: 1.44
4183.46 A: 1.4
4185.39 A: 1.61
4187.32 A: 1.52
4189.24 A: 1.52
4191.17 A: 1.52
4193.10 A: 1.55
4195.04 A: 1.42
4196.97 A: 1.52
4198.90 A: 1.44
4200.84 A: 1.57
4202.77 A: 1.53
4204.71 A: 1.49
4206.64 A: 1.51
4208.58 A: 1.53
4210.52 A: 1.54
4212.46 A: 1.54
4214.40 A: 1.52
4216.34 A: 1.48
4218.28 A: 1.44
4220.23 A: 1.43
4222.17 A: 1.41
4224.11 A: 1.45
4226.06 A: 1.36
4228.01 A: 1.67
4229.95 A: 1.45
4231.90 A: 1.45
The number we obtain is 1.68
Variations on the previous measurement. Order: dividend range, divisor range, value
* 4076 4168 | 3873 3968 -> 1.73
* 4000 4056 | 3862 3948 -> 1.78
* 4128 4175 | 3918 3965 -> 1.76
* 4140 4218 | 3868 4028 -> 1.52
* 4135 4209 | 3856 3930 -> 1.79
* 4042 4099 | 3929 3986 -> 1.75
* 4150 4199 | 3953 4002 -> 1.46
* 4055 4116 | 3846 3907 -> 1.84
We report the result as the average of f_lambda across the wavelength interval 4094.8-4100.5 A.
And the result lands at 1.34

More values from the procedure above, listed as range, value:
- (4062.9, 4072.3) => 1.48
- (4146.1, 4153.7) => 1.53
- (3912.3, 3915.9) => 1.14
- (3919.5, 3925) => 1.15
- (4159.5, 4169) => 1.45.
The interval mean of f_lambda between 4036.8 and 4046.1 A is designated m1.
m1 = 1.58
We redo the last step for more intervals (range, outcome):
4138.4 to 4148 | 1.46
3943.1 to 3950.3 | 1.09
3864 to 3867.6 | 0.817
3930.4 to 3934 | 0.547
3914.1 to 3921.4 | 1.11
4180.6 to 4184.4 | 1.42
